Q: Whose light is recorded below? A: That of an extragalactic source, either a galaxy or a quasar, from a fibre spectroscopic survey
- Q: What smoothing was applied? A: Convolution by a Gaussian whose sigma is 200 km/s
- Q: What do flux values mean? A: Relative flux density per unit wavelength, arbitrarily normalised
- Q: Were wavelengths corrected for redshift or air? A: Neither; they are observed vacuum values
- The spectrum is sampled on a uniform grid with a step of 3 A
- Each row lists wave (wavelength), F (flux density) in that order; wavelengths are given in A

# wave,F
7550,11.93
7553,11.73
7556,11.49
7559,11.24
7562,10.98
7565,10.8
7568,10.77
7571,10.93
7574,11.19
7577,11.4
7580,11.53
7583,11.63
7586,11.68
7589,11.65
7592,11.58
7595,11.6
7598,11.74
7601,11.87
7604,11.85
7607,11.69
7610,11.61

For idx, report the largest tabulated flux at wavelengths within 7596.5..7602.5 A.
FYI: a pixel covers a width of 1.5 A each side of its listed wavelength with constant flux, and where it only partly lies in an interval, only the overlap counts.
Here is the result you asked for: 11.87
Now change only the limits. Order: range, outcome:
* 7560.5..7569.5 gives 10.98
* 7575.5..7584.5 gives 11.63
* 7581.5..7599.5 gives 11.74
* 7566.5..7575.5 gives 11.19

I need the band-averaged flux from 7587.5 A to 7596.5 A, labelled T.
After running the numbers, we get 11.6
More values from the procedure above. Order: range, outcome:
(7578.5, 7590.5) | 11.6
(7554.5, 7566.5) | 11.1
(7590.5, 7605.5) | 11.7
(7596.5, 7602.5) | 11.8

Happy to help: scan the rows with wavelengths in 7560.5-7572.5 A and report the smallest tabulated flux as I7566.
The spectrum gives 10.77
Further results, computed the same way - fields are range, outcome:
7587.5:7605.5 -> 11.58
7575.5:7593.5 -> 11.4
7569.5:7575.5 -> 10.93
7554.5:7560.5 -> 11.24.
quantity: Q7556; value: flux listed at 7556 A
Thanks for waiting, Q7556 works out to 11.49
